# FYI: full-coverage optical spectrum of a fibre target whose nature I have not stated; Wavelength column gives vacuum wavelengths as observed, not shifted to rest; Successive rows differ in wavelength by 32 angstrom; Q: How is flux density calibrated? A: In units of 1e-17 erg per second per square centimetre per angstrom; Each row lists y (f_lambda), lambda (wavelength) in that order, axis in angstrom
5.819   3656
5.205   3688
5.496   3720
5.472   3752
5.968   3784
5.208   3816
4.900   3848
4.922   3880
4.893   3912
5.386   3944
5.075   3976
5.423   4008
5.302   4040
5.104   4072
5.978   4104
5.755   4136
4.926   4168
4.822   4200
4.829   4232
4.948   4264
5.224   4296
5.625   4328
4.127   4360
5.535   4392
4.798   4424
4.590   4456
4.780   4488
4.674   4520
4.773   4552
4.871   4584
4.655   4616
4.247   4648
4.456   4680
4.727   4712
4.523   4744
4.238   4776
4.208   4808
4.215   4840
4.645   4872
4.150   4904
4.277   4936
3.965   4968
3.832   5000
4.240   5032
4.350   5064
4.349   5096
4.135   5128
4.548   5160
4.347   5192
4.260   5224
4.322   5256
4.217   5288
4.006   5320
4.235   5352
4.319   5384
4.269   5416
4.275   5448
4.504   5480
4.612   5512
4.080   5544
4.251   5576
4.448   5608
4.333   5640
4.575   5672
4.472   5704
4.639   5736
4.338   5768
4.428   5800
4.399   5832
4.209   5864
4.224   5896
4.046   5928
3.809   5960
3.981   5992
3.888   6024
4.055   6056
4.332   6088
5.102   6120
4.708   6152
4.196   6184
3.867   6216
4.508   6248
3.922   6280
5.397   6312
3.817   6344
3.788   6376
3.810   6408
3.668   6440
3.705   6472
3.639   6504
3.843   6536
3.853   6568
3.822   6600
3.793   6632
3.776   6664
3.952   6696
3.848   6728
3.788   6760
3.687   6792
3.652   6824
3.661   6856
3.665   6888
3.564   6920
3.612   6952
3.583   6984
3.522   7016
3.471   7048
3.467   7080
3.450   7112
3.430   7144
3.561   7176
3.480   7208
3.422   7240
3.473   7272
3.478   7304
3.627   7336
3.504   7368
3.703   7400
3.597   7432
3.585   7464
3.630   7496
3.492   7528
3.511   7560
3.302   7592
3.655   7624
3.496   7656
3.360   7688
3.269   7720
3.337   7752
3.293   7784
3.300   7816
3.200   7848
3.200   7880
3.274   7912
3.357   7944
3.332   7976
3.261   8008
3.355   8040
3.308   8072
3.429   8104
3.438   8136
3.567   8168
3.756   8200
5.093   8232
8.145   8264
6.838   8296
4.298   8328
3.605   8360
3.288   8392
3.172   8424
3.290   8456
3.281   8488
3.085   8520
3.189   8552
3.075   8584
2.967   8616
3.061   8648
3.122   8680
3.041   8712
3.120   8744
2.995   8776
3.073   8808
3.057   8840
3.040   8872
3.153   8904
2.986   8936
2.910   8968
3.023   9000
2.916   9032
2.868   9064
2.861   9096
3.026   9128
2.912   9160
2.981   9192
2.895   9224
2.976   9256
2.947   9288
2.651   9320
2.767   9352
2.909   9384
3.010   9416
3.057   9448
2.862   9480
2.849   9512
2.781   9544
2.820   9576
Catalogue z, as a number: 0.26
